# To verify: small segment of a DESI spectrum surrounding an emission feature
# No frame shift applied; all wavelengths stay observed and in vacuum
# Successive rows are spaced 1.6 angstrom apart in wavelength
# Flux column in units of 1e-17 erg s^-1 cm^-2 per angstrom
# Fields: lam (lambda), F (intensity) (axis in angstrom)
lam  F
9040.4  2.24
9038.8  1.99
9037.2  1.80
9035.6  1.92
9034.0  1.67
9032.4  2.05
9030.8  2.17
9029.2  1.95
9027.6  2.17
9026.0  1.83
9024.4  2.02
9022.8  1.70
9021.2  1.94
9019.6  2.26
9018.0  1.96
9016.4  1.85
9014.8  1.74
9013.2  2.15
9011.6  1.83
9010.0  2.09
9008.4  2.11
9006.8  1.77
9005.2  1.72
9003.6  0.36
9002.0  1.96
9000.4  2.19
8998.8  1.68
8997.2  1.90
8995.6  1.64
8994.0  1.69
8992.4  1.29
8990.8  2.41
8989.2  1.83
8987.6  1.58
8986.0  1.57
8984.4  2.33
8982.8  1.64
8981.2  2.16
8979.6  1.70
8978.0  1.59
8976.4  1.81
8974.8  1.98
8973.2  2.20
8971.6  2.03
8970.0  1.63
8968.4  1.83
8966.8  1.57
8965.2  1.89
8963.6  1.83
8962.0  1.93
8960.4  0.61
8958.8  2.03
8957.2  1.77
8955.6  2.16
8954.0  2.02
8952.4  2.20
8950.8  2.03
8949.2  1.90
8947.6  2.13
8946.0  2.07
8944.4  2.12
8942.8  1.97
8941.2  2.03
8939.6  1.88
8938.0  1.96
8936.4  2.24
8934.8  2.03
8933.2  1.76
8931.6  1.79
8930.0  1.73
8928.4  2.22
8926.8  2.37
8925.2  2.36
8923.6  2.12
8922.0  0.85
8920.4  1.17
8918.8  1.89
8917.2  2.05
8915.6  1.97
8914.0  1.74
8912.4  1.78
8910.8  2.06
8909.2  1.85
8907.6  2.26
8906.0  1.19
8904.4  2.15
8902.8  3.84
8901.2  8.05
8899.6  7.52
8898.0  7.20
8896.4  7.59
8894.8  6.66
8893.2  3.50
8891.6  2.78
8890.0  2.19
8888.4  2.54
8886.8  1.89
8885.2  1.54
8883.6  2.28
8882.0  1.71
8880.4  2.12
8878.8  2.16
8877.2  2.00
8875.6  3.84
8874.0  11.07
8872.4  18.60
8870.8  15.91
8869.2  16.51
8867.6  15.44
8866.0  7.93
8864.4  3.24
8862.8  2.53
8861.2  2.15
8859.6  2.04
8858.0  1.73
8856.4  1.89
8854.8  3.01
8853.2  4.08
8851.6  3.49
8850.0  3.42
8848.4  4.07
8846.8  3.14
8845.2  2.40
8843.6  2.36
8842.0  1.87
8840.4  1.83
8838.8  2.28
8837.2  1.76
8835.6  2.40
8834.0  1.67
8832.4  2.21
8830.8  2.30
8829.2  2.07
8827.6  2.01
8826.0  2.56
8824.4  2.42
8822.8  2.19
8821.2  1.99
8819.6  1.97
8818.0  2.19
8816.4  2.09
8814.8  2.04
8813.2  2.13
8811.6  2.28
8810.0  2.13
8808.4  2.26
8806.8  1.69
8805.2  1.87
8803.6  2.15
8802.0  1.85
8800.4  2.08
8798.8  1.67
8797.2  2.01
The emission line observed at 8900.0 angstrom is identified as [N II]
